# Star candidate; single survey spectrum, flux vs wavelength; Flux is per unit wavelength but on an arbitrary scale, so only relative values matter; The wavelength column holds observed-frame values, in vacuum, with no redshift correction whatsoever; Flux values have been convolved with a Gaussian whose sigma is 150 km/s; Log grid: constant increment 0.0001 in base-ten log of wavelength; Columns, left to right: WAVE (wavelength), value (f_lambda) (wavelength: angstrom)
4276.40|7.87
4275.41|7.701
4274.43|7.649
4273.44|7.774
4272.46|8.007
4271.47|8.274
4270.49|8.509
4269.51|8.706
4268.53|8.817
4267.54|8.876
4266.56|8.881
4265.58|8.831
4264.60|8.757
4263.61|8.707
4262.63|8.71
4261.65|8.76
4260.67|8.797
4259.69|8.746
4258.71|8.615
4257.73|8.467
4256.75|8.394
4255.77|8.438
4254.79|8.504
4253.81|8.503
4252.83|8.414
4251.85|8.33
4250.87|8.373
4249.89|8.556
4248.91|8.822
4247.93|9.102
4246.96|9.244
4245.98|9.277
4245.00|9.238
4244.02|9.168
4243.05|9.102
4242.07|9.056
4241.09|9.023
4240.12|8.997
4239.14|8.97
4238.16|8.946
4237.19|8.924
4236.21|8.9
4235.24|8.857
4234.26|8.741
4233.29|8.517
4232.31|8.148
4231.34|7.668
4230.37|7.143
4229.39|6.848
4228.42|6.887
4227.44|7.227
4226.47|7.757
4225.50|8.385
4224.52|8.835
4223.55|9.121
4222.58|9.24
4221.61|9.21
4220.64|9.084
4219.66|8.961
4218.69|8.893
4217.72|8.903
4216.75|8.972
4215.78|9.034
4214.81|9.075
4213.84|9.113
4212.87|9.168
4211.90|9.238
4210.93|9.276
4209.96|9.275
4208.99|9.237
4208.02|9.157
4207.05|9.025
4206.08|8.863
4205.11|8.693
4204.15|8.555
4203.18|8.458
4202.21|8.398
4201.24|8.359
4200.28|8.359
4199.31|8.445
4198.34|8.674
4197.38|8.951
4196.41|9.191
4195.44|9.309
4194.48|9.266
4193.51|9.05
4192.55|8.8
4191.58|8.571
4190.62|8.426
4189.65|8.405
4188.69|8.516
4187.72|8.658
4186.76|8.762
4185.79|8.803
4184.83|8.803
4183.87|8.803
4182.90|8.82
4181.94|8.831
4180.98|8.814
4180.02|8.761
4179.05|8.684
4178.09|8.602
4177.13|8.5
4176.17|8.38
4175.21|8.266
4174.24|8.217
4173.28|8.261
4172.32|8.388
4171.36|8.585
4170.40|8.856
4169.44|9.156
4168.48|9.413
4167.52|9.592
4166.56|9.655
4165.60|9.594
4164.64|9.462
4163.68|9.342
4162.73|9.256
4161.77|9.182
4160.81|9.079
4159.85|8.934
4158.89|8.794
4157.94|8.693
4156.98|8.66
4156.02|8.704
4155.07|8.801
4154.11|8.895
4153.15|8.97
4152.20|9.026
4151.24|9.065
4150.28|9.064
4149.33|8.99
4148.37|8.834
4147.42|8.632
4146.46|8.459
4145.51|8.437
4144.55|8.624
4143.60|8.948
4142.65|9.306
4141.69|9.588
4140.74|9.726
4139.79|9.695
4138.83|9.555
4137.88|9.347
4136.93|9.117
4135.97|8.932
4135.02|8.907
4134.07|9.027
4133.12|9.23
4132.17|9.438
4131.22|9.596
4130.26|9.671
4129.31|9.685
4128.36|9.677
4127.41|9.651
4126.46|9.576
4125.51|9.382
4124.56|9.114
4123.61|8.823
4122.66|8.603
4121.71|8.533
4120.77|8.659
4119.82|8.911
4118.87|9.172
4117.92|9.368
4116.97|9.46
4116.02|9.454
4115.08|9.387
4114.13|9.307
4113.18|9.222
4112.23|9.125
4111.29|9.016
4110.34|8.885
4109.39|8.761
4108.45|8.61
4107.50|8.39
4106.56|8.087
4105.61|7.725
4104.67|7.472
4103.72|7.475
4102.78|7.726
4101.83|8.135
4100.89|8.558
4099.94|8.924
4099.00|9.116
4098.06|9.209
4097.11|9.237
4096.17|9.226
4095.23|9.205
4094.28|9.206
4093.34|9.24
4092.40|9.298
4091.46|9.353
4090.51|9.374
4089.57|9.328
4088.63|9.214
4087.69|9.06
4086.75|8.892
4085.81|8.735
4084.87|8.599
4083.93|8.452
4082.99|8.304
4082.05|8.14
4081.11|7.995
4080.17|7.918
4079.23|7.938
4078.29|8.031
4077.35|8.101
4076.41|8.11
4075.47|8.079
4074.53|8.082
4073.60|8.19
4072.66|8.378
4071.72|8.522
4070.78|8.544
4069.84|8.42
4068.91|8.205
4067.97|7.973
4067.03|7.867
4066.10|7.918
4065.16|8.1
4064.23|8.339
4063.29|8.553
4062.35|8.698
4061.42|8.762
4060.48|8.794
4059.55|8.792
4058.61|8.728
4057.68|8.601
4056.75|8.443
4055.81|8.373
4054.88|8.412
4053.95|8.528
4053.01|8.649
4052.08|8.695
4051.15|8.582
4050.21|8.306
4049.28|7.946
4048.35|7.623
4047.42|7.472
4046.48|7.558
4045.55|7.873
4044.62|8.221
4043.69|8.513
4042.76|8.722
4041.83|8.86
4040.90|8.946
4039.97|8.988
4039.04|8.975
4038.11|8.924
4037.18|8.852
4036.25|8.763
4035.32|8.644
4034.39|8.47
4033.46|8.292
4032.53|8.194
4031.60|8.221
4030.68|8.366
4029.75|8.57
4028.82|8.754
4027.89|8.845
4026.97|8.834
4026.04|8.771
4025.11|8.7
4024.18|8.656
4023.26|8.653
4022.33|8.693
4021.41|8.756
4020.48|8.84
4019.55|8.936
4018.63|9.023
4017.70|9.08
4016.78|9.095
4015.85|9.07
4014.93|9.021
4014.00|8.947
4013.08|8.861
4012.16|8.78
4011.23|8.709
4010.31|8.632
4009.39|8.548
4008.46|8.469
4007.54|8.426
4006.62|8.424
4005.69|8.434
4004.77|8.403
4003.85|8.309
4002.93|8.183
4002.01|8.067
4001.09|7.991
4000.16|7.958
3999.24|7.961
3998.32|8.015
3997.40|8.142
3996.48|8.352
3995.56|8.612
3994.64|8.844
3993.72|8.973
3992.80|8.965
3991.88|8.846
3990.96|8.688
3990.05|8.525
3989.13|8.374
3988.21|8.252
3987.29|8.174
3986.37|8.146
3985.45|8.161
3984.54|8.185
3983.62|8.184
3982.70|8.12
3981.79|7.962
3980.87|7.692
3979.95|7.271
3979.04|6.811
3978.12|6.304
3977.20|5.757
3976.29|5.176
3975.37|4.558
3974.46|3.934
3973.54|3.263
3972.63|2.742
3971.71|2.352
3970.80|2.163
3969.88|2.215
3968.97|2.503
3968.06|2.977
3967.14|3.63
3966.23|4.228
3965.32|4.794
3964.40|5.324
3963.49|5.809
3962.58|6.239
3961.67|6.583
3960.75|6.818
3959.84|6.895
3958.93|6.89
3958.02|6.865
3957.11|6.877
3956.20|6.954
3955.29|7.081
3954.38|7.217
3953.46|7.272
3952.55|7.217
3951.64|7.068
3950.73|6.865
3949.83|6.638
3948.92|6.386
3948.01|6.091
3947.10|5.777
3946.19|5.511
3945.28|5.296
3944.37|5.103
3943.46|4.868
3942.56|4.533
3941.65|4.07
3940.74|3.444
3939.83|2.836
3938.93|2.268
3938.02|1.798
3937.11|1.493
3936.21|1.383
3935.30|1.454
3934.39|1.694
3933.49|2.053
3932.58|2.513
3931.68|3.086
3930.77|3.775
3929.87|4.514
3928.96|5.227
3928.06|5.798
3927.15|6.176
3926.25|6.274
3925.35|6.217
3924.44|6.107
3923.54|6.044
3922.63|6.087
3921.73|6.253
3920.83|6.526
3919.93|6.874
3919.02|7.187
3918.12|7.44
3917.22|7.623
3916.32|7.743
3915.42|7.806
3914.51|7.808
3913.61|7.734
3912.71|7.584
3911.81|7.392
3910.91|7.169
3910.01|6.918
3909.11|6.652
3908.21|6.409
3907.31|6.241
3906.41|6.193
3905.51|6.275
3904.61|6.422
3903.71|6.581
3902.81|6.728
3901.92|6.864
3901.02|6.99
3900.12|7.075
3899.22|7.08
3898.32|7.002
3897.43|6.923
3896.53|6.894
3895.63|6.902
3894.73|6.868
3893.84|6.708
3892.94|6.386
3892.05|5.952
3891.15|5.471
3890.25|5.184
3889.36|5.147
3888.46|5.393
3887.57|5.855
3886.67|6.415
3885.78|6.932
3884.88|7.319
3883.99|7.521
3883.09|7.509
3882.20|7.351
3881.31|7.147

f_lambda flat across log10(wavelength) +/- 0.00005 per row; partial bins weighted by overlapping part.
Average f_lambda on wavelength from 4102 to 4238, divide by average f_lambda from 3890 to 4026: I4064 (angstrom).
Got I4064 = 1.35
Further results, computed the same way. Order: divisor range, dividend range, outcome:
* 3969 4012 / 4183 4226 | 1.22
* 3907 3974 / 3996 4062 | 1.60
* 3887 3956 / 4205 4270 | 1.51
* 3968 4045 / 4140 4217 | 1.13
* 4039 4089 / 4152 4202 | 1.05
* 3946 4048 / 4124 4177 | 1.21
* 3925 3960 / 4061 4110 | 1.72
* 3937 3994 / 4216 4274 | 1.46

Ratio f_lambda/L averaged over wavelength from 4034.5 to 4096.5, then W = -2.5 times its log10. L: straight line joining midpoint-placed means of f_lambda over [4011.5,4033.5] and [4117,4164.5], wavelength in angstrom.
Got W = 0.05 mag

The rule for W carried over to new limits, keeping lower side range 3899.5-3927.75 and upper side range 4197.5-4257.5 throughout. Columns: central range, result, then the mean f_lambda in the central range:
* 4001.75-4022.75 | -0.174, 8.69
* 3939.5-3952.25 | 0.290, 5.37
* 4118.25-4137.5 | -0.137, 9.19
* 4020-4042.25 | -0.157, 8.69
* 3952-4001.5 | 0.096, 6.59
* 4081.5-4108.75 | -0.105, 8.7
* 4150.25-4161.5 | -0.079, 8.88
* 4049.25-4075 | -0.096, 8.42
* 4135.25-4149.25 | -0.113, 9.08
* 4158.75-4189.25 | -0.063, 8.87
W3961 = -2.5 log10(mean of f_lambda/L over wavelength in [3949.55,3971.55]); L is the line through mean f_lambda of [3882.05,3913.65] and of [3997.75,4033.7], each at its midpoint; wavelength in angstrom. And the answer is 0.33 mag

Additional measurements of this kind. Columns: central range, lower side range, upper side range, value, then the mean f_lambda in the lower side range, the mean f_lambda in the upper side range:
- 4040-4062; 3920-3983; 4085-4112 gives -0.12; 5.07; 8.77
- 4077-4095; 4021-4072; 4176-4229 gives -0.02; 8.48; 8.76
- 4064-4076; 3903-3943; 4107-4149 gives -0.02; 5.36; 9.13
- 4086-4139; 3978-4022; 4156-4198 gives -0.04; 8.4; 8.86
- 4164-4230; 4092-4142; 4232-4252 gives 0.02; 9.03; 8.88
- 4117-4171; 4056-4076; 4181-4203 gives -0.07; 8.38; 8.73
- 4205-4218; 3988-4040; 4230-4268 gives -0.05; 8.61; 8.71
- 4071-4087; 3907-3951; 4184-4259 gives -0.17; 5.35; 8.71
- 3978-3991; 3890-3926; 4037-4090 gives -0.05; 6.76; 8.42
